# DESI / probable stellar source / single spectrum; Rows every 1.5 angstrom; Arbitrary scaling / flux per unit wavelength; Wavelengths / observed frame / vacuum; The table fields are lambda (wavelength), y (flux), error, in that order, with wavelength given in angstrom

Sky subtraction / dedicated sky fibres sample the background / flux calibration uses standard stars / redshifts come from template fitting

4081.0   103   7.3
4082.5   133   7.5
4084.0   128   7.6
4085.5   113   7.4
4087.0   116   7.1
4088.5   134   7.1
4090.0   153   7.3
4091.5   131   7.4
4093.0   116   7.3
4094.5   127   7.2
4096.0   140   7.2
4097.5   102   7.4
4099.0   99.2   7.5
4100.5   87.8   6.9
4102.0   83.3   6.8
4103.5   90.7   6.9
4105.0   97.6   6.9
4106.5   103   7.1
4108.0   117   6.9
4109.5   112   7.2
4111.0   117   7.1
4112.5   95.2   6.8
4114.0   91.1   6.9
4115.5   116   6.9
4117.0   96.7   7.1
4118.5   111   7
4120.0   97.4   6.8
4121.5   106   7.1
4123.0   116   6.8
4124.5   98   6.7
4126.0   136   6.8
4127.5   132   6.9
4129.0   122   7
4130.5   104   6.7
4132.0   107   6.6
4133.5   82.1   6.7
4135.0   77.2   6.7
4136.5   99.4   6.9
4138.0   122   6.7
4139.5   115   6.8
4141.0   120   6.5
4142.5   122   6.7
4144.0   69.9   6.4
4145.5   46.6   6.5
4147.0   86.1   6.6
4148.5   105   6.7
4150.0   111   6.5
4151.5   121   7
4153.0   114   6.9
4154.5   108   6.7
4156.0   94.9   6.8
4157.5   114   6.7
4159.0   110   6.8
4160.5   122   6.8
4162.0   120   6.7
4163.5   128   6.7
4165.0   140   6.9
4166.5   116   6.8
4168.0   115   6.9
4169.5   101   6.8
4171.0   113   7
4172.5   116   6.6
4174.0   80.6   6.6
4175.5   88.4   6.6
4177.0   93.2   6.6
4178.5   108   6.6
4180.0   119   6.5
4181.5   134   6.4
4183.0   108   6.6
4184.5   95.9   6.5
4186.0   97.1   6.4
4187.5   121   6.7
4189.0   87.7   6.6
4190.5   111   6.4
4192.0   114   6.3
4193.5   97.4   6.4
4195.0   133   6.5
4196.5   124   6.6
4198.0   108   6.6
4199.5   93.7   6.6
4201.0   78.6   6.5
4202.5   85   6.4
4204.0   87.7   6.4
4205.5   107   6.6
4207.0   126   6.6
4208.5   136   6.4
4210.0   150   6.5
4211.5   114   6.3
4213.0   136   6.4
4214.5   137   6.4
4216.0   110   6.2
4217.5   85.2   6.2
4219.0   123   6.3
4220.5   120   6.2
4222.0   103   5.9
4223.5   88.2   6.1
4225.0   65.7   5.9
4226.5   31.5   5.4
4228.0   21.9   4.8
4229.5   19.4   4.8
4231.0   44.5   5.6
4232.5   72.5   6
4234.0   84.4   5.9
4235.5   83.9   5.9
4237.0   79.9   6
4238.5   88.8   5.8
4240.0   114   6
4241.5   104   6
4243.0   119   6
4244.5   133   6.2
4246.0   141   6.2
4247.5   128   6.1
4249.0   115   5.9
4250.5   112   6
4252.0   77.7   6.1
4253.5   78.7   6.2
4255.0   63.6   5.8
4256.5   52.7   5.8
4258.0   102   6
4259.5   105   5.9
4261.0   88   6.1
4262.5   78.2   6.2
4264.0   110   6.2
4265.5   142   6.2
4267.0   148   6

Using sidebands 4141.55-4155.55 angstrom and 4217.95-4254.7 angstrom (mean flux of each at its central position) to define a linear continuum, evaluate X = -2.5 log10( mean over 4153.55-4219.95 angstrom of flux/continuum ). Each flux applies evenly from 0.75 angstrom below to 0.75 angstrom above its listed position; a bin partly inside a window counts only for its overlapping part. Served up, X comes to -0.18 mag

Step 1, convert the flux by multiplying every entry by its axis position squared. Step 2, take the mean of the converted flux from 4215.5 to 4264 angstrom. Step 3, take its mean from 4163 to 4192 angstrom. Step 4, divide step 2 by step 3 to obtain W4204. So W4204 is 0.84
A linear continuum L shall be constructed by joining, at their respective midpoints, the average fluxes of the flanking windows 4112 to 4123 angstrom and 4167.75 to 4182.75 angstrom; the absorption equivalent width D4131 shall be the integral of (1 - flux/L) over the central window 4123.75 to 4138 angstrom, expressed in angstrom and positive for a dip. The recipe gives -0.5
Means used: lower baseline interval 103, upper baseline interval 107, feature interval 107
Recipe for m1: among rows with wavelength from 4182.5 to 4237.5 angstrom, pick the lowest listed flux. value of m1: 19.4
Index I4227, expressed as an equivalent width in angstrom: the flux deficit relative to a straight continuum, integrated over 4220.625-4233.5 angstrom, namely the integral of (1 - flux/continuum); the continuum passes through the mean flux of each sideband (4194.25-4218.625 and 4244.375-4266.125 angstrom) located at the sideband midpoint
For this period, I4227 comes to 5.8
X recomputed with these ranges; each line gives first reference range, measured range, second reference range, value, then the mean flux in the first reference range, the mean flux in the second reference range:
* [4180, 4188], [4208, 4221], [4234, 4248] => -0.124 mag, 112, 108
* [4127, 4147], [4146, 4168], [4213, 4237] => -0.176 mag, 101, 81.1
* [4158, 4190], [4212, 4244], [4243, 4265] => 0.178 mag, 110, 100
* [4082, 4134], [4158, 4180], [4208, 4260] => -0.074 mag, 112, 95.2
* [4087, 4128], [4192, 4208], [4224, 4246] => -0.200 mag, 111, 78.3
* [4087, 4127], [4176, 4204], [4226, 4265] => -0.094 mag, 111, 87.2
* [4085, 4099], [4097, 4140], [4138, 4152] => 0.075 mag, 125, 100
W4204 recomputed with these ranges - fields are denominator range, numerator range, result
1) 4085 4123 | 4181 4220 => 1.06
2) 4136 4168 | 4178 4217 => 1.05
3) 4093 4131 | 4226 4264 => 0.85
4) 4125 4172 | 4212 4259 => 0.88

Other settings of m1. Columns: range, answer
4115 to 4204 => 46.6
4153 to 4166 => 94.9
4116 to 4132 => 96.7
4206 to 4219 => 85.2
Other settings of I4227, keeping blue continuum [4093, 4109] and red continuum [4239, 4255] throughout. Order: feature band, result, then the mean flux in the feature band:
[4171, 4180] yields 0.6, 100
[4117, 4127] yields -0.4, 110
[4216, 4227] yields 1.8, 90.9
